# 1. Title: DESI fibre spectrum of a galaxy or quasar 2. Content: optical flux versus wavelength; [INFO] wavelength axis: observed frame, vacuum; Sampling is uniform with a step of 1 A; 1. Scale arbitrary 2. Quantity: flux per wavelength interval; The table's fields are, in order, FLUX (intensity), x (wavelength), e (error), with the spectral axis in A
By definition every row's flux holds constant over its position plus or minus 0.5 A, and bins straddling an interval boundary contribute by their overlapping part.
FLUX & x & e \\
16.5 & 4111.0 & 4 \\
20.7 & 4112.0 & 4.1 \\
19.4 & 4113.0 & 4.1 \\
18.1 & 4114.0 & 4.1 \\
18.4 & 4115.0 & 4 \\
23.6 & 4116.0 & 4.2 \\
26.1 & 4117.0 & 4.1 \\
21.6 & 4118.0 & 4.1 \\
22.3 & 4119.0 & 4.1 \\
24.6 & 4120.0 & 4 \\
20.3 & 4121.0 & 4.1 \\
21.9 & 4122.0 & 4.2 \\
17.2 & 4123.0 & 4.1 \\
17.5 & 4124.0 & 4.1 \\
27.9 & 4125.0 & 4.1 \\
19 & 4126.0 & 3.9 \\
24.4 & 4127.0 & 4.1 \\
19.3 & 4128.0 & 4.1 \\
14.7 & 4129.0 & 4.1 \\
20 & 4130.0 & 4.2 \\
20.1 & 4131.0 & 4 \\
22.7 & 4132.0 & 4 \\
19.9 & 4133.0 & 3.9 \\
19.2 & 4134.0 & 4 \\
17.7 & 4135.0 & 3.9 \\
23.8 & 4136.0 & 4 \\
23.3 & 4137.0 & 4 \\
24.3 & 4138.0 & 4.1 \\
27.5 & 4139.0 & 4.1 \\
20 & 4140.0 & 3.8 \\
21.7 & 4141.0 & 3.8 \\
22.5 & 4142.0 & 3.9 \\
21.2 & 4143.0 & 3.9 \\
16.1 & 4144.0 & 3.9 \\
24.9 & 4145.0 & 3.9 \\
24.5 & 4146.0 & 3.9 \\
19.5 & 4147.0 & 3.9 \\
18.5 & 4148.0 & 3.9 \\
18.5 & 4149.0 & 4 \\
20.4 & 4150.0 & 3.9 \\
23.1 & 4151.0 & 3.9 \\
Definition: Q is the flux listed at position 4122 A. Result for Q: 21.9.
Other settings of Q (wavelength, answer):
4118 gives 21.6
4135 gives 17.7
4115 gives 18.4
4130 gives 20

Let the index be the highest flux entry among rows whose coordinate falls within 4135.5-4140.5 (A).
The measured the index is 27.5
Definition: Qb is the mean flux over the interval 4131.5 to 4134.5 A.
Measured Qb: 20.6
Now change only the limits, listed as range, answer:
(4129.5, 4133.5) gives 20.7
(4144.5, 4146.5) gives 24.7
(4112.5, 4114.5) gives 18.8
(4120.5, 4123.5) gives 19.8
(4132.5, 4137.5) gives 20.8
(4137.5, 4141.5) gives 23.4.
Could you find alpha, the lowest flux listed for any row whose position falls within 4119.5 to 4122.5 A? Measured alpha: 20.3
